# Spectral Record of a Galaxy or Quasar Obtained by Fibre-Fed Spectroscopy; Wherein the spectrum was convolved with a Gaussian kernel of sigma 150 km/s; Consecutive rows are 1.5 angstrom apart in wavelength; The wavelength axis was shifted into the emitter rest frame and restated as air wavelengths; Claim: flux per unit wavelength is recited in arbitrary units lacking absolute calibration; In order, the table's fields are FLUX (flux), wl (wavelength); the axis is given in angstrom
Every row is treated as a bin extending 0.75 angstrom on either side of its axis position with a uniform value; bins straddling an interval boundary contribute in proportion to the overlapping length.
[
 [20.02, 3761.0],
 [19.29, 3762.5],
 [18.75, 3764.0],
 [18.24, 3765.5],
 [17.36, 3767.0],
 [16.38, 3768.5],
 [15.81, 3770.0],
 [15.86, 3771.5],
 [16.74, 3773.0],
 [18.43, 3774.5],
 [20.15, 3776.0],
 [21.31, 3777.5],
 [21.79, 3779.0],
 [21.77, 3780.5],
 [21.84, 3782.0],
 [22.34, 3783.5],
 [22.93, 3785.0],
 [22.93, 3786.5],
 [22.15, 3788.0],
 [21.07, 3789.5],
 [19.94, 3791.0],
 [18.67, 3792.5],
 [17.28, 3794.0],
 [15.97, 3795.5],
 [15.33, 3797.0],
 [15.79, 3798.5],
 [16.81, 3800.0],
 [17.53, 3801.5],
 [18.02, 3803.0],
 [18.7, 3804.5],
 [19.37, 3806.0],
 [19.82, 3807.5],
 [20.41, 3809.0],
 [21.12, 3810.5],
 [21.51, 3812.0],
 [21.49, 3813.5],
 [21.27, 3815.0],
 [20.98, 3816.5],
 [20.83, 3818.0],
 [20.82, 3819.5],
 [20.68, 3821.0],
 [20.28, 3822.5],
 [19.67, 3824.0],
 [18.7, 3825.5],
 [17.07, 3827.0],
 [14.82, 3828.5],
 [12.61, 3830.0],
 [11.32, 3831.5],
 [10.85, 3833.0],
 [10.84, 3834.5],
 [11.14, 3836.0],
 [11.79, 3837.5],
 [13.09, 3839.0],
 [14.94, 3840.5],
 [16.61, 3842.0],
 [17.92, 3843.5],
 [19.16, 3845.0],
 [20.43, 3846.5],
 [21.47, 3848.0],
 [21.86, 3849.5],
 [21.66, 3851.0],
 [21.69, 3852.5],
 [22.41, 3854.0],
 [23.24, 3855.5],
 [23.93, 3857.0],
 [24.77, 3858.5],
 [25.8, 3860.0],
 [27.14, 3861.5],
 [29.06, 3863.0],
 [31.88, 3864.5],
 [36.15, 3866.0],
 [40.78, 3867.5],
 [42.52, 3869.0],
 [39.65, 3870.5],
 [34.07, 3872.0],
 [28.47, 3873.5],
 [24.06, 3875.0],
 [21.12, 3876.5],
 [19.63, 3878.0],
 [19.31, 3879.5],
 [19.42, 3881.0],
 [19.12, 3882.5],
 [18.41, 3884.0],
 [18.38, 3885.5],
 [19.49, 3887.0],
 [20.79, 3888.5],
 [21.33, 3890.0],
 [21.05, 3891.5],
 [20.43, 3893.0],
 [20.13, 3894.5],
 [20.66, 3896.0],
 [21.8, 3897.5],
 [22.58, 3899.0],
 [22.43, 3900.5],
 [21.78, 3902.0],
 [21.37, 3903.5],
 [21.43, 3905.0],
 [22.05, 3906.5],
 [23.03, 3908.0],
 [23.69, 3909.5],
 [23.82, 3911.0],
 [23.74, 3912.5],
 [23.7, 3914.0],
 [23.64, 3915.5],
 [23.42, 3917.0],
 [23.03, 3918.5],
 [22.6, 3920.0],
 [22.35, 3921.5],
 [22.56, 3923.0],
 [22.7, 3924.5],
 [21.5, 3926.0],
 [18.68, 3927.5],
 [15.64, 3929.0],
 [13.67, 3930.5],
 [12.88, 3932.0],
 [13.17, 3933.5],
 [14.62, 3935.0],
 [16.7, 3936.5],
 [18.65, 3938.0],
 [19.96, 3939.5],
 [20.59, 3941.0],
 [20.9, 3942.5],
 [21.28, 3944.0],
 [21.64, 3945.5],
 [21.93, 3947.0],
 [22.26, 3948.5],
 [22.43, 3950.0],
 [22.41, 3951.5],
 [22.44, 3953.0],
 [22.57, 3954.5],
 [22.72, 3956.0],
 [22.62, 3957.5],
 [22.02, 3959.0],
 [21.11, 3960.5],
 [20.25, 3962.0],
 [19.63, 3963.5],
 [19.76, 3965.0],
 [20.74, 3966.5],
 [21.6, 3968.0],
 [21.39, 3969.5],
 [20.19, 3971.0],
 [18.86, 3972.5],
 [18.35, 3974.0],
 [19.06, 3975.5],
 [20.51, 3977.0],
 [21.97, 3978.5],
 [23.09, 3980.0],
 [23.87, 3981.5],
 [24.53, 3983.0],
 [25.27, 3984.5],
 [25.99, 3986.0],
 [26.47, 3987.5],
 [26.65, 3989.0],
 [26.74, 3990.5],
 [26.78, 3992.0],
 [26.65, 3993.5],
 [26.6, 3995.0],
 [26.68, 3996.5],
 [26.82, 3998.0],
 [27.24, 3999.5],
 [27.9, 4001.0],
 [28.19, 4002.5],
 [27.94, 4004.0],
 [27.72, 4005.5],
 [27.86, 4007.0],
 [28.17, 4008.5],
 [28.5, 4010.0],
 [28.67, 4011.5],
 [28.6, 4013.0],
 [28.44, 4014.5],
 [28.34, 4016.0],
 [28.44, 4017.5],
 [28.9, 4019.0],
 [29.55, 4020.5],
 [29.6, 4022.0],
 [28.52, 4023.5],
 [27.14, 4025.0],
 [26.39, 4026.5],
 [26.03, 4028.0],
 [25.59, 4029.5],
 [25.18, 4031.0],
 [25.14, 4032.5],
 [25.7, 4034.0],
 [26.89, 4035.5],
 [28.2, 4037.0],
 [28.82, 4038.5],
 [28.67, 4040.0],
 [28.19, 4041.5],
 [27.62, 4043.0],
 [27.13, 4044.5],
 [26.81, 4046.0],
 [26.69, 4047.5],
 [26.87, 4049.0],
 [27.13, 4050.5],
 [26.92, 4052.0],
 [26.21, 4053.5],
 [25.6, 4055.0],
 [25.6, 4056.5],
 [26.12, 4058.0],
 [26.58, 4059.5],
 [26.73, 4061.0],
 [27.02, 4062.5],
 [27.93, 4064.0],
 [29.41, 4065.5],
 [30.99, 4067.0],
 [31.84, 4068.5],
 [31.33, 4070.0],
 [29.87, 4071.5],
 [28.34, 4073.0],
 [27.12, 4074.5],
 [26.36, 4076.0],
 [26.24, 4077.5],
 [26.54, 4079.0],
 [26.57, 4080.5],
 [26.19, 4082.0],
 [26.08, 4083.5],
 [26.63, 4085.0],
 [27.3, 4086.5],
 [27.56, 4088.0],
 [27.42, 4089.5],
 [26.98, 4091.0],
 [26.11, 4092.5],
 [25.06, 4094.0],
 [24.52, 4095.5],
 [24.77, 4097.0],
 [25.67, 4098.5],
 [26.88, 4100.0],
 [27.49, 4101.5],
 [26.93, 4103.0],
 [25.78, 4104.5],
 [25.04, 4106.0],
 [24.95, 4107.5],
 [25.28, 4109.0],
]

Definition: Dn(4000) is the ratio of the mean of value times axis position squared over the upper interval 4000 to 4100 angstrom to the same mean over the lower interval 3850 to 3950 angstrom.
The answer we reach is 1.30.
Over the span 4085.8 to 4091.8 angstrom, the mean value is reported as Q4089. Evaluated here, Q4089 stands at 27.3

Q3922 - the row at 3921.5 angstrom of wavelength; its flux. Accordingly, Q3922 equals 22.35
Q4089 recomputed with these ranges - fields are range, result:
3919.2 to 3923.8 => 22.5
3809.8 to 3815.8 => 21.3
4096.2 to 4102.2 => 26.2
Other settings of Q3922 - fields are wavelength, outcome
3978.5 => 21.97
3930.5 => 13.67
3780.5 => 21.77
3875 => 24.06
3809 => 20.41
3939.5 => 19.96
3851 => 21.66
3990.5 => 26.74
